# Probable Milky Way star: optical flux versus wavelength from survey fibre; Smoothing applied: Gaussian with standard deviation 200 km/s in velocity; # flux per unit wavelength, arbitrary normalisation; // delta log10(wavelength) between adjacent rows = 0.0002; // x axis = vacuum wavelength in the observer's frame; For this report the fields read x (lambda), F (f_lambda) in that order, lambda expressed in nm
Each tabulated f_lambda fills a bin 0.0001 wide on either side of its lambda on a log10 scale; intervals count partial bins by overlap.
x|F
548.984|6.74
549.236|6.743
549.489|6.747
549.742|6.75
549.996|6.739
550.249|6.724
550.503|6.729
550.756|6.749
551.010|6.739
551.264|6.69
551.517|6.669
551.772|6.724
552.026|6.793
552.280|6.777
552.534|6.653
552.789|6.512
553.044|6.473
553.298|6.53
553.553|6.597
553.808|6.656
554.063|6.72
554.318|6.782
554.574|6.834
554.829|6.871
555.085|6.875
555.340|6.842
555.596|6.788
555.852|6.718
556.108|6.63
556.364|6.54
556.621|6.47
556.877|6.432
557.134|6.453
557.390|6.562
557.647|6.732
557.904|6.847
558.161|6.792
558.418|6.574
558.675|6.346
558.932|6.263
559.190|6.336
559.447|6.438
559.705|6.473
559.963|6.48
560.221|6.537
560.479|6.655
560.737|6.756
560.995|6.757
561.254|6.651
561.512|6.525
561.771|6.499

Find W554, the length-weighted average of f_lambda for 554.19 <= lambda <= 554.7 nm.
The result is 6.8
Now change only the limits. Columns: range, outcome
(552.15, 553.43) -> 6.59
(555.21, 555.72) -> 6.82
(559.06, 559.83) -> 6.41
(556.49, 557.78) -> 6.53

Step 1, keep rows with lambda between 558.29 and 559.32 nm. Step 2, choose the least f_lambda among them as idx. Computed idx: 6.263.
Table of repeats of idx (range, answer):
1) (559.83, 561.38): 6.48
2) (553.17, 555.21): 6.53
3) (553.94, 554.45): 6.72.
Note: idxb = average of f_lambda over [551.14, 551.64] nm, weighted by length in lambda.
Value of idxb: 6.69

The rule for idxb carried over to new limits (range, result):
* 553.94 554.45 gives 6.75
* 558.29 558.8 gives 6.46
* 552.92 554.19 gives 6.6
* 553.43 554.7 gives 6.72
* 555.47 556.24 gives 6.71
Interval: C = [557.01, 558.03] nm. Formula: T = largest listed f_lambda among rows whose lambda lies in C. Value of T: 6.847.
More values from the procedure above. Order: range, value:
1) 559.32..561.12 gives 6.757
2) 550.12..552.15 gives 6.793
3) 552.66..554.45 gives 6.782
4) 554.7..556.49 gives 6.875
